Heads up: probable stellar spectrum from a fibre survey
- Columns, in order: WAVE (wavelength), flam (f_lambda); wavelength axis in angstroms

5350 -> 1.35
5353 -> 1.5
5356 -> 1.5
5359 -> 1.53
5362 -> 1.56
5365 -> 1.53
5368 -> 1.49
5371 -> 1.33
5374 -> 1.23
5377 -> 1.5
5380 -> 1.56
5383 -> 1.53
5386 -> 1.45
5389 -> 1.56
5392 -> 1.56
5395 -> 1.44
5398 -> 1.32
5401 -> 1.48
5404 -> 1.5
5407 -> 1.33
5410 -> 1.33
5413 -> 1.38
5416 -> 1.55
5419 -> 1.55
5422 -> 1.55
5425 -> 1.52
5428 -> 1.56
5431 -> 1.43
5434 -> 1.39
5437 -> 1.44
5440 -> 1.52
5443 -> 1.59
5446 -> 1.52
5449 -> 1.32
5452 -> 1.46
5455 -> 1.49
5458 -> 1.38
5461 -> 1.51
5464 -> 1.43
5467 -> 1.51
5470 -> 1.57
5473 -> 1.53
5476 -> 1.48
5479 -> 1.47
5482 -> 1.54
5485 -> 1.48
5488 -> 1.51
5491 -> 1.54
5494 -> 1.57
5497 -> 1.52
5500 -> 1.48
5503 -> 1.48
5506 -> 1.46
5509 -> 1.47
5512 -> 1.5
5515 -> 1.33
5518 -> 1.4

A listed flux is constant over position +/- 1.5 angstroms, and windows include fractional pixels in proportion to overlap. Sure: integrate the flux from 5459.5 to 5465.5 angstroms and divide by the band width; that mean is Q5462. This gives 1.47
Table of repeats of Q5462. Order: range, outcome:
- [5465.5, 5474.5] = 1.54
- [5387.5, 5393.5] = 1.56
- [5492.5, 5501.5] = 1.52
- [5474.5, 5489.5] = 1.5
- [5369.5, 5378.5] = 1.35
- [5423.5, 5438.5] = 1.47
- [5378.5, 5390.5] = 1.52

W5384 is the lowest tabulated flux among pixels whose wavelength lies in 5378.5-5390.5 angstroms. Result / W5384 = 1.45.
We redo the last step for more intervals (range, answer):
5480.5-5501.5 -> 1.48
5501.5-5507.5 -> 1.46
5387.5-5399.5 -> 1.32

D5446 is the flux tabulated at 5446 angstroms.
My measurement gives 1.52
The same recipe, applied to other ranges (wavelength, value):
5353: 1.5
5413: 1.38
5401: 1.48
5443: 1.59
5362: 1.56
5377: 1.5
